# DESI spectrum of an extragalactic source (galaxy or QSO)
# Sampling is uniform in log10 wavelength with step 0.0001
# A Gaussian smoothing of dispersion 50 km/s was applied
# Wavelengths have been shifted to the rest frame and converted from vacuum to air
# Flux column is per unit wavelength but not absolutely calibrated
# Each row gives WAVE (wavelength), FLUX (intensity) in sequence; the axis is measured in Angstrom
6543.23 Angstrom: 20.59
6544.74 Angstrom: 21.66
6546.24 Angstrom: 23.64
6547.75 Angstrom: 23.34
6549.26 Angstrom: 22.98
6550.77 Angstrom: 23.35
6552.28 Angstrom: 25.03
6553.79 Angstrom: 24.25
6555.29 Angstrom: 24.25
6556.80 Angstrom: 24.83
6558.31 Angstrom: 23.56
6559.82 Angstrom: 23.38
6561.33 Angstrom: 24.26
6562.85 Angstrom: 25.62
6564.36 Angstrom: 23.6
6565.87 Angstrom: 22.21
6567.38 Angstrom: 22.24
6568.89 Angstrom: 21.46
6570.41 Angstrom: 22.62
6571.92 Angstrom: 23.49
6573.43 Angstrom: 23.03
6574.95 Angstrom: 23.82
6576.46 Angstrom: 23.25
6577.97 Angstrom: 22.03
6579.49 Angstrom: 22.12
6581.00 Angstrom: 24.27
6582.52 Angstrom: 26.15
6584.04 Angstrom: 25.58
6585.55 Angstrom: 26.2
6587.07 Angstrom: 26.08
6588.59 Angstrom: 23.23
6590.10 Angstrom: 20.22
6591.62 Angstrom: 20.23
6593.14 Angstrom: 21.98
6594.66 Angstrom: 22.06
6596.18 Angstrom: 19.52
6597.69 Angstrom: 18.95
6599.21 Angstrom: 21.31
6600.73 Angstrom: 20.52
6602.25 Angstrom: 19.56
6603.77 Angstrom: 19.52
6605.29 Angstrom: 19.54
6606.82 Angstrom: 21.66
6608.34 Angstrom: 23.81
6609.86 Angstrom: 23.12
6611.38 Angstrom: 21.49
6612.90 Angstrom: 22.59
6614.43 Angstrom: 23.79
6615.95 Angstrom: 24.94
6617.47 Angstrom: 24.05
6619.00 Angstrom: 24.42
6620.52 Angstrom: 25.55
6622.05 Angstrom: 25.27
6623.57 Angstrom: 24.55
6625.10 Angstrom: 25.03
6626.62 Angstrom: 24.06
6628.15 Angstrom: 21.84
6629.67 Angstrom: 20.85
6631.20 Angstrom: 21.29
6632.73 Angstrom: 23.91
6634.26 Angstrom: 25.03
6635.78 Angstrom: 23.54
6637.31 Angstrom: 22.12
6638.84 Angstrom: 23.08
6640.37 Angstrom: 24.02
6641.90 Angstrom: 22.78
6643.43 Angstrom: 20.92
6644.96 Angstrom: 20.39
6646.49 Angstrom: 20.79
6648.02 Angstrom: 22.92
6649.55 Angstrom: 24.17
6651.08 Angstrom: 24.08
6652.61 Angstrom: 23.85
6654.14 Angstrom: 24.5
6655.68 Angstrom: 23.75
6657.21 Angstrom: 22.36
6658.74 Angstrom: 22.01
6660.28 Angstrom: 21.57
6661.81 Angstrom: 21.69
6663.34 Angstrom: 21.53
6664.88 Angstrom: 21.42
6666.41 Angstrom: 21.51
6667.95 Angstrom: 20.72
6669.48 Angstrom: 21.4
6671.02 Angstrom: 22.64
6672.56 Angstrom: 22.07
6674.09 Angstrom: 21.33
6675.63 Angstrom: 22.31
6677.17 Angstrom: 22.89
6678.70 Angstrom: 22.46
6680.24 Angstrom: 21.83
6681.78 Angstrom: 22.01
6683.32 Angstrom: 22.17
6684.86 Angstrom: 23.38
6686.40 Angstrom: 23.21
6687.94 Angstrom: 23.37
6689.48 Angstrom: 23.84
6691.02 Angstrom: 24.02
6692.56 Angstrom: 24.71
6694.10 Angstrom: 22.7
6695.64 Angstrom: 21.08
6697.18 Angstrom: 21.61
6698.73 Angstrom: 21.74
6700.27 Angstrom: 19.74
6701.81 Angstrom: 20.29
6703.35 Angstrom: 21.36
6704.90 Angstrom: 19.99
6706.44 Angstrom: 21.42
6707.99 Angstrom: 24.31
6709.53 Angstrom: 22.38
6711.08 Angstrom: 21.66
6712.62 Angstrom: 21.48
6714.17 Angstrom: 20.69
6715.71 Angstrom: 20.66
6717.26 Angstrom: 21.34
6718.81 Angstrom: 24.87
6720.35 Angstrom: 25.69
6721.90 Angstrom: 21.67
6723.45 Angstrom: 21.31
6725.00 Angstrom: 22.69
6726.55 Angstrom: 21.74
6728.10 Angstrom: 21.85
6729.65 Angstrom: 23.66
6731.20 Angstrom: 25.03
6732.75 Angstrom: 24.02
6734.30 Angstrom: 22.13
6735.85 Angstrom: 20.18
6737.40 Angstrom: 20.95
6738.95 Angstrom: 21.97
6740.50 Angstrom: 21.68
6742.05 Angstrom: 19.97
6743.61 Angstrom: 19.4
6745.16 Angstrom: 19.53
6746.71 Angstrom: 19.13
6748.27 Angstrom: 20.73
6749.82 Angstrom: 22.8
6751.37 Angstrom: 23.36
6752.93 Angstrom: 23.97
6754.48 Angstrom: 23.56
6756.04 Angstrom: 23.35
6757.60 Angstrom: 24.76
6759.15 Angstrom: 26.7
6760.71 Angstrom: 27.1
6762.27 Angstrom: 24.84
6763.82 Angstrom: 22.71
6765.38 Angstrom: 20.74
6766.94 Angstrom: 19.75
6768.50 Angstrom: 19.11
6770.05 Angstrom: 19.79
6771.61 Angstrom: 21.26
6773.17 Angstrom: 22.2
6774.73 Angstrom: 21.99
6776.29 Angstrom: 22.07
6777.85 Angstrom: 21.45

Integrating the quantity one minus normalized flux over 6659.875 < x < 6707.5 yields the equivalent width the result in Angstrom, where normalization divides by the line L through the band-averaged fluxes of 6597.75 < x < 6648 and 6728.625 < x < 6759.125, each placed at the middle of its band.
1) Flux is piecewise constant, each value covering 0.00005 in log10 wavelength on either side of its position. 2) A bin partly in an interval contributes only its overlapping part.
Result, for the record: 0.9 Angstrom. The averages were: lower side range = 22.6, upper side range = 22.2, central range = 22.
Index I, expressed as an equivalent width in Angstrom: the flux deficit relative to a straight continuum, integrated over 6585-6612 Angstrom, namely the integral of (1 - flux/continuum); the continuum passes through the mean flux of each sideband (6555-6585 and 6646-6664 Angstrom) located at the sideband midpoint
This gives 2.0 Angstrom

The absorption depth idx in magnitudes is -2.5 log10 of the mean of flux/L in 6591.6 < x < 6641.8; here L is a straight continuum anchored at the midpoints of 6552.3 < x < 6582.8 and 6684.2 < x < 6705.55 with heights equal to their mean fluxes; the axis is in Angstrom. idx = 0.022 mag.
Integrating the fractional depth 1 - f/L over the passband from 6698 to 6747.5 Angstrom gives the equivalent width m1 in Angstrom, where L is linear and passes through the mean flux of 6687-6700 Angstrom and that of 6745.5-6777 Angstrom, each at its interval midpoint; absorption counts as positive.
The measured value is 2.0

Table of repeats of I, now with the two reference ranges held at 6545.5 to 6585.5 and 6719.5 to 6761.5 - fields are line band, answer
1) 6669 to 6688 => 0.48 Angstrom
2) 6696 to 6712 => 0.95 Angstrom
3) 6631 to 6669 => 0.93 Angstrom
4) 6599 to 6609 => 1.12 Angstrom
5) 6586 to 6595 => 0.41 Angstrom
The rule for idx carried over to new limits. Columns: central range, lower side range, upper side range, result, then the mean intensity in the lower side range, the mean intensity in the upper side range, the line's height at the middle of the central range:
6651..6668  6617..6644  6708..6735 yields 0.037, 23.5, 22.6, 23.2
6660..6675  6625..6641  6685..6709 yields 0.051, 23.1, 22.3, 22.6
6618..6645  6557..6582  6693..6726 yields -0.033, 23.2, 21.9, 22.6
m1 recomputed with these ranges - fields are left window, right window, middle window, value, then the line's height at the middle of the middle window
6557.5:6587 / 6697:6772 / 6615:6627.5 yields -0.8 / 23.2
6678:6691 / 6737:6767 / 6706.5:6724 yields 0.2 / 22.7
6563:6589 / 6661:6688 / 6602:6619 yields 0.5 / 23.1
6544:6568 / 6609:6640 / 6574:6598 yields 0.7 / 23.6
